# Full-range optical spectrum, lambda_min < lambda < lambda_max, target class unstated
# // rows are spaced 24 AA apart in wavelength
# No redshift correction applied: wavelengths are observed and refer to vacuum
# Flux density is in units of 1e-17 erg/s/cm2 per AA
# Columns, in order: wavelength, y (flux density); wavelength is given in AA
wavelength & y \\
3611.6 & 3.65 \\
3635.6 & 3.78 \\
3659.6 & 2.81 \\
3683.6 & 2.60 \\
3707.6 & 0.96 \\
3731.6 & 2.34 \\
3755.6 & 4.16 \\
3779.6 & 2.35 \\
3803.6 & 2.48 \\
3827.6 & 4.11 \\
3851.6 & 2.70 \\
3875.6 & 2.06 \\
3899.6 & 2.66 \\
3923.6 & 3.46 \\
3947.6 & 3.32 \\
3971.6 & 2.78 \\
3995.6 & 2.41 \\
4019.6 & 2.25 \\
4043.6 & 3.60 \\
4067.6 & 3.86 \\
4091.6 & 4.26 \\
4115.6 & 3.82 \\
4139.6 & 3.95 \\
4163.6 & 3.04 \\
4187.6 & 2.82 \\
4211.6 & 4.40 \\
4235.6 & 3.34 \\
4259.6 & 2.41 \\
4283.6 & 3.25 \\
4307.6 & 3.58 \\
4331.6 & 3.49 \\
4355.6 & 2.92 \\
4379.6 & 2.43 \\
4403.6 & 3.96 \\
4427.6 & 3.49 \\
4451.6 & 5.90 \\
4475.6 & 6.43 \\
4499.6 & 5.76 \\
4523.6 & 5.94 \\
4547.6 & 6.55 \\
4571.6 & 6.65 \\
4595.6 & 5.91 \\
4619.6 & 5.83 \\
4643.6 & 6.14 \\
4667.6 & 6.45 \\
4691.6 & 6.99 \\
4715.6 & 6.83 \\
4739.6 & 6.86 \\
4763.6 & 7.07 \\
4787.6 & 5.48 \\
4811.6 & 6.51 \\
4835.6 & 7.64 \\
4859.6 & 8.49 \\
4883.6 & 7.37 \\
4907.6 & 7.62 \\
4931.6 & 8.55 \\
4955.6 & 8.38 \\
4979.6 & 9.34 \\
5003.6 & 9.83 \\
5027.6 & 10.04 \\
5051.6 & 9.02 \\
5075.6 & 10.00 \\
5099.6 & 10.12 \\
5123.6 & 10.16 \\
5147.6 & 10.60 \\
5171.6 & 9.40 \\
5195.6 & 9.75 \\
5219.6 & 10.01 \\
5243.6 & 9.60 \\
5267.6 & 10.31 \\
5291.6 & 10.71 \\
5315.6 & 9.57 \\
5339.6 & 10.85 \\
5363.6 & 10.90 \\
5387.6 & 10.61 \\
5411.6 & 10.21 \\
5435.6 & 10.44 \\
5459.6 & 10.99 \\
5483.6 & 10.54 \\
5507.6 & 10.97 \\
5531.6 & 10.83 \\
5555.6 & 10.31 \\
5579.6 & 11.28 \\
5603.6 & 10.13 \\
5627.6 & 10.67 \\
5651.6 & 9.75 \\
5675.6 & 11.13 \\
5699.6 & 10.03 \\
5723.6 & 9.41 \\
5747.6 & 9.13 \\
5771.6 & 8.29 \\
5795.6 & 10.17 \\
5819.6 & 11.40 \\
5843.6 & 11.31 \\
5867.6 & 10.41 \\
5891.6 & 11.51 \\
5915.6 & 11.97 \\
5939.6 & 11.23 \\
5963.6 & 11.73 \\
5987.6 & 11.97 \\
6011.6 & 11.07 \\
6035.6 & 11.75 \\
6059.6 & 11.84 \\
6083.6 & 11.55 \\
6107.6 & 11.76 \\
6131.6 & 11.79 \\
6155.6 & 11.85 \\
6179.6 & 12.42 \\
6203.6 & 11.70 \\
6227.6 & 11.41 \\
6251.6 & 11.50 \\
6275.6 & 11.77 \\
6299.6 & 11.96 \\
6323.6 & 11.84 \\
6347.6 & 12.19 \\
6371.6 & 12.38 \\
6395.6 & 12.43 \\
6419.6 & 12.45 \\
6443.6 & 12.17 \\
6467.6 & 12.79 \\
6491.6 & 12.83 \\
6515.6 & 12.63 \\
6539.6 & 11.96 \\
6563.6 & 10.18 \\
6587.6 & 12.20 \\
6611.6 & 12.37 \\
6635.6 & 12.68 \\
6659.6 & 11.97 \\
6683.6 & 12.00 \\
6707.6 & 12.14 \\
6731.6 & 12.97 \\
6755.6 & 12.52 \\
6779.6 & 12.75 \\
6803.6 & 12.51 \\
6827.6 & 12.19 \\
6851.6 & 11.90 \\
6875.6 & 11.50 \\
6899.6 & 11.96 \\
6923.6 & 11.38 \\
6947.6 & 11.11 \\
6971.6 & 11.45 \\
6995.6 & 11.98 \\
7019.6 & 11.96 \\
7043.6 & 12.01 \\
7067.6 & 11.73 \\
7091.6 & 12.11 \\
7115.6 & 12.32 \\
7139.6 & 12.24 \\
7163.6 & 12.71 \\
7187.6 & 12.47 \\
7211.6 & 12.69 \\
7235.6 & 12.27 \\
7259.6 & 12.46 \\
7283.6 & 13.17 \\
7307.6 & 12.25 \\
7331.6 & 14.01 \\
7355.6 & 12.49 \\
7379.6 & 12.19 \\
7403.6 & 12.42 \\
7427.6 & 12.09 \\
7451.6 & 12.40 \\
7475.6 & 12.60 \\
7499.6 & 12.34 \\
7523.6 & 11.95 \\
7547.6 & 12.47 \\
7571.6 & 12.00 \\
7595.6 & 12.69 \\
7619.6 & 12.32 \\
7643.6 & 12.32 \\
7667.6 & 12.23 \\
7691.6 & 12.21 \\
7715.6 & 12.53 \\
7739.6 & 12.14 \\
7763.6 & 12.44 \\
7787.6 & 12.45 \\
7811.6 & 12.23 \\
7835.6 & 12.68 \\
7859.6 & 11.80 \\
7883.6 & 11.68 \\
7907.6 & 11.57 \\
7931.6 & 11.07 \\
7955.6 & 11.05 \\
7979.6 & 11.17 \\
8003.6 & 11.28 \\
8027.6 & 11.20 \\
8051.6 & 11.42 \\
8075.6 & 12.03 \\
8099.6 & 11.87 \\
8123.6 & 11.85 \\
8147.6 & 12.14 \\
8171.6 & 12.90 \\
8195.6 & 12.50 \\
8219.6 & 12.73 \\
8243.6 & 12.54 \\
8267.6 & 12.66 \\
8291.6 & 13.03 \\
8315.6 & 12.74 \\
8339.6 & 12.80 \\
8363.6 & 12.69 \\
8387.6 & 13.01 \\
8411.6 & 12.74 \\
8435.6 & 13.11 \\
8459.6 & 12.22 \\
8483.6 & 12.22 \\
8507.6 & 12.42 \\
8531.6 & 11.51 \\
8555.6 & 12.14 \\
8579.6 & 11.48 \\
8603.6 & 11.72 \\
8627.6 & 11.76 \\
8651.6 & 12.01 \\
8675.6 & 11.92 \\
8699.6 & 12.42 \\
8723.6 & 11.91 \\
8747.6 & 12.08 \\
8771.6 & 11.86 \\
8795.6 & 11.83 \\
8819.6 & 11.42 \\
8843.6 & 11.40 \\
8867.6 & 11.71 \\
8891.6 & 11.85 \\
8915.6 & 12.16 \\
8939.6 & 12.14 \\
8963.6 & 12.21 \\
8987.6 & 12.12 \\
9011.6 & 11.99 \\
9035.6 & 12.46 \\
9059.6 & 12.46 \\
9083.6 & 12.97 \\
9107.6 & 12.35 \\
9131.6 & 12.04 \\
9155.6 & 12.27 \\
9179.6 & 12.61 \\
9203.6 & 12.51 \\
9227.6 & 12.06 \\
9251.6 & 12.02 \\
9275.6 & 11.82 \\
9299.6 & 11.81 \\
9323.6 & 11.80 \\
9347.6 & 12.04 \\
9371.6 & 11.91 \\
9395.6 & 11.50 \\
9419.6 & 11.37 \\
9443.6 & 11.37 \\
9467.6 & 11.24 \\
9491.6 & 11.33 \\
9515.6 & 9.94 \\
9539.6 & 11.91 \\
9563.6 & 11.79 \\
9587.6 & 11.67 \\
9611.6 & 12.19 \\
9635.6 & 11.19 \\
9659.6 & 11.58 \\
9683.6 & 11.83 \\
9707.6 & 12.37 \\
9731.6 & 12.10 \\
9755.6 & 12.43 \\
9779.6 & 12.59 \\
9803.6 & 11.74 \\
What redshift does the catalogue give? 0.113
